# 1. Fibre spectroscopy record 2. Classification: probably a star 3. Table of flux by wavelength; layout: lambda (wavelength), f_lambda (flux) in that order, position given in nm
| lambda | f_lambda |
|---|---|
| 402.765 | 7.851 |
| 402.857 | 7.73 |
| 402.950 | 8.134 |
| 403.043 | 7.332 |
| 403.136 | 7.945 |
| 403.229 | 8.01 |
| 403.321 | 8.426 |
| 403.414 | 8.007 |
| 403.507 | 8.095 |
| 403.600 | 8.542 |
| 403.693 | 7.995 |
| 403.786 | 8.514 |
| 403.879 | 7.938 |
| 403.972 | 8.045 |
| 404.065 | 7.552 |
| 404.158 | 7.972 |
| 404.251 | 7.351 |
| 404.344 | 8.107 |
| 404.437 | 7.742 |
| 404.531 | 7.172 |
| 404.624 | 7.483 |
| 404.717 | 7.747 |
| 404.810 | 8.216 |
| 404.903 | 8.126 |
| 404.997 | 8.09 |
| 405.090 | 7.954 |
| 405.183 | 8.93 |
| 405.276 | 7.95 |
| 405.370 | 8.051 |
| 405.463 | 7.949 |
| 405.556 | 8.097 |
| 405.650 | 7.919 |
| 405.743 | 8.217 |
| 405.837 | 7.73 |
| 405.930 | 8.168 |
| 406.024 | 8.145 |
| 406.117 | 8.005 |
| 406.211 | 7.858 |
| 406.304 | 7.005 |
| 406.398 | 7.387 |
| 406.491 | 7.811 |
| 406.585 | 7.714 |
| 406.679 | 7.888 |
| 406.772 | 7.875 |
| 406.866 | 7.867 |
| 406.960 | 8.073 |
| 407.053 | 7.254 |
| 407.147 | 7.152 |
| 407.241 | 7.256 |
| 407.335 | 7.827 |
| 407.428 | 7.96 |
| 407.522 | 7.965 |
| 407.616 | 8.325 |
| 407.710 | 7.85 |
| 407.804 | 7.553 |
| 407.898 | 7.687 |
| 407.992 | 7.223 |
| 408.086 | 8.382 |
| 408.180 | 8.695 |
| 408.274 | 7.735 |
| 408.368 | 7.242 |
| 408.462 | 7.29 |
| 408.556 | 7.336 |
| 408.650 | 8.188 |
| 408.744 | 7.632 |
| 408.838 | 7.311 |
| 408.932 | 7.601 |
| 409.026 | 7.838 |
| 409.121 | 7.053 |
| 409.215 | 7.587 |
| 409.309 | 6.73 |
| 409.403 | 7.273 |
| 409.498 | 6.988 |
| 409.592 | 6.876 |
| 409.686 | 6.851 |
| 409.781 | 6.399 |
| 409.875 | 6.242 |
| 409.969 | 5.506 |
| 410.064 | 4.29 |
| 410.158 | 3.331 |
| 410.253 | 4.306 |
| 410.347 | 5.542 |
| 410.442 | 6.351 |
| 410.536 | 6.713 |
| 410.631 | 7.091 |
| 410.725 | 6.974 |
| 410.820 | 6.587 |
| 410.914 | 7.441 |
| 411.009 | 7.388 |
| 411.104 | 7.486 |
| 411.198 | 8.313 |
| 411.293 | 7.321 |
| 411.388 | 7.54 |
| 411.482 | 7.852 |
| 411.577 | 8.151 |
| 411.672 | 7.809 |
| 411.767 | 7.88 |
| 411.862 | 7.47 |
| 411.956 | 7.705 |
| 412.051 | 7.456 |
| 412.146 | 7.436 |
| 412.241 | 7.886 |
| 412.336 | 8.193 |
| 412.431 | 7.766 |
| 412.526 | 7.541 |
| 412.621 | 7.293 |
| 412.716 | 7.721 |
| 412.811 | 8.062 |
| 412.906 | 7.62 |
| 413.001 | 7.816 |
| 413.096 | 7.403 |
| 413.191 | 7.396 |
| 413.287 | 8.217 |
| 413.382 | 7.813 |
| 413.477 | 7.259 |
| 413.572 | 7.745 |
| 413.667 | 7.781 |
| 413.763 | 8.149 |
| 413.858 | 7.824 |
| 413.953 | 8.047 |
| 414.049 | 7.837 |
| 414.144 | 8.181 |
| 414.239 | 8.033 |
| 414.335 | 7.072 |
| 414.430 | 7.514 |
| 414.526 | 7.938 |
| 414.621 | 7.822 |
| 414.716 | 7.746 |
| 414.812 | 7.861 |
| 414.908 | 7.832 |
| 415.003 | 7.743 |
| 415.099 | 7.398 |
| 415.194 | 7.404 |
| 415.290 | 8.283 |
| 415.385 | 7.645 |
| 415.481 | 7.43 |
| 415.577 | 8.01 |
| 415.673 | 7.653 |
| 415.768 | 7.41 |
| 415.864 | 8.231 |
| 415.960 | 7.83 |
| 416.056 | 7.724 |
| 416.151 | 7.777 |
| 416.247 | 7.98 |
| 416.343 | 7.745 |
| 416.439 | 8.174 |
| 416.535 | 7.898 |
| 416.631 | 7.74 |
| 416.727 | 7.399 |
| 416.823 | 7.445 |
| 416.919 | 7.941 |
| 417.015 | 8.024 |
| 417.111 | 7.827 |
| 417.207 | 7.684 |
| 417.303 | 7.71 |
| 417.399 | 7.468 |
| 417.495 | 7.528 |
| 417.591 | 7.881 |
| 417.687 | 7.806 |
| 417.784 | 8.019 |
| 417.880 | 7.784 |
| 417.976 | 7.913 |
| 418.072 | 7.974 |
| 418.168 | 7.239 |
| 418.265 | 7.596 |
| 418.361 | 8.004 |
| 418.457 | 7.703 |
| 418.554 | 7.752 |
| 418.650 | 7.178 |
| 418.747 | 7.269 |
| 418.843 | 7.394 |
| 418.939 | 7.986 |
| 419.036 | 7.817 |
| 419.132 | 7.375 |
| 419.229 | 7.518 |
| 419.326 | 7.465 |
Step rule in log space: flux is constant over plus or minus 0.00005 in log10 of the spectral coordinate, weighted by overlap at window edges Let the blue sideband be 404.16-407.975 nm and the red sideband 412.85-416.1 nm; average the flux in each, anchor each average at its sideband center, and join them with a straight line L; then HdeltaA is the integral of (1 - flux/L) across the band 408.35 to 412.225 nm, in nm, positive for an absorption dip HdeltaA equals 0.40 nm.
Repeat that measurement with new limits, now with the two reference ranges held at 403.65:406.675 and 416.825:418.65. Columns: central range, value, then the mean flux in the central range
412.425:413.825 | 0.02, 7.7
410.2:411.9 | 0.16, 7.11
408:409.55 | 0.06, 7.54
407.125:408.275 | 0.01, 7.83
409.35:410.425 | 0.28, 5.8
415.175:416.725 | -0.01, 7.8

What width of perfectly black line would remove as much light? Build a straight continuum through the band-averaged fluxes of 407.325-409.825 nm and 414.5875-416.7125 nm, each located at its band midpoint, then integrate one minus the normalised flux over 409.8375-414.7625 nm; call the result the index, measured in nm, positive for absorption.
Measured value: 0.23 nm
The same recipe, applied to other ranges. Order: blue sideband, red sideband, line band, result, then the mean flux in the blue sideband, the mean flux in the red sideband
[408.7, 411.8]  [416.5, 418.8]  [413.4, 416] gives -0.14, 6.85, 7.7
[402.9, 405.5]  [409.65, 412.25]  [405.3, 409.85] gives -0.15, 7.98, 6.82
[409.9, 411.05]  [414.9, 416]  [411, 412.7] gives -0.33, 5.96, 7.74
